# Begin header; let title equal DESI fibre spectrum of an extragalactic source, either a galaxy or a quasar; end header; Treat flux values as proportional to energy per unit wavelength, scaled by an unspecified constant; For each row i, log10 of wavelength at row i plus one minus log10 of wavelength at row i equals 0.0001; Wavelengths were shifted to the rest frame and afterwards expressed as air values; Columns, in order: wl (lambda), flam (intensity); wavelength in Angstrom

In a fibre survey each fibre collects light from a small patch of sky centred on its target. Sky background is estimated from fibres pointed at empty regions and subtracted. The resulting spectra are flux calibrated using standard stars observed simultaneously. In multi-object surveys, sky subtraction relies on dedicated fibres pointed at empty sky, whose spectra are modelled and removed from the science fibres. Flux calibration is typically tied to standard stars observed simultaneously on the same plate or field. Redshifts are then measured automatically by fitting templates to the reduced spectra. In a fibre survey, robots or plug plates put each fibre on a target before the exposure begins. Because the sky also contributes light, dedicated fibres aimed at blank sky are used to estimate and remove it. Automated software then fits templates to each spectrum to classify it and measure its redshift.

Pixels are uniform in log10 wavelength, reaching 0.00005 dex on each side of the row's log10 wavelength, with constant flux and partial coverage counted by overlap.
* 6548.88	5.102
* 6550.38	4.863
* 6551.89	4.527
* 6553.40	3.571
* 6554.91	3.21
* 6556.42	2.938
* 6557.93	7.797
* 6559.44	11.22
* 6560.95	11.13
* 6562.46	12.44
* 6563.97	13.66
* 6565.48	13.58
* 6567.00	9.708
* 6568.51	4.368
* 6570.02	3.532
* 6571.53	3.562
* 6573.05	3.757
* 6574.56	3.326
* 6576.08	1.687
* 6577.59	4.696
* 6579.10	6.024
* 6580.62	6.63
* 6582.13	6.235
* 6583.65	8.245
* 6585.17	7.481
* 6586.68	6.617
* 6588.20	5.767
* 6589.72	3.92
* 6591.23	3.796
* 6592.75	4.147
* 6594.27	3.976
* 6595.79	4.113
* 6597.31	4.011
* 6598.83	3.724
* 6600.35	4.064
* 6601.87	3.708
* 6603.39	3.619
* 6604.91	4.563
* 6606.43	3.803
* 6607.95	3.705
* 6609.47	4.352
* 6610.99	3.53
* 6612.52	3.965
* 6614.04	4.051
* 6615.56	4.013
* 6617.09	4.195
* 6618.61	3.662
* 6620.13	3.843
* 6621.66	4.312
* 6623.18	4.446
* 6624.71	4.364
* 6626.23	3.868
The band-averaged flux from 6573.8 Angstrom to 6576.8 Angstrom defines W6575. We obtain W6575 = 2.52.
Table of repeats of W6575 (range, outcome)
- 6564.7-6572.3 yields 6.96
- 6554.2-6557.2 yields 3.11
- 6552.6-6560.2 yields 5.74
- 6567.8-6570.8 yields 3.95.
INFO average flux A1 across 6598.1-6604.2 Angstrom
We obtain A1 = 3.79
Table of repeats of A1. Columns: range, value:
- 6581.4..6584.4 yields 7.24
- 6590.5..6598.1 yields 4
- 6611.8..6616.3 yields 4.02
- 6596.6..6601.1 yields 3.93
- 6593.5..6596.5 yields 4.04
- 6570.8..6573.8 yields 3.65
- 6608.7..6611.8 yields 3.94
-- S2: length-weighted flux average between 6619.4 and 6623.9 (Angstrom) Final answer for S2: 4.2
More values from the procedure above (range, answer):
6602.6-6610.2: 4.01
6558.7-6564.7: 12.1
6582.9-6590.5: 6.4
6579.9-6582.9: 6.44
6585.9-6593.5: 4.86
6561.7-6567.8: 12.3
